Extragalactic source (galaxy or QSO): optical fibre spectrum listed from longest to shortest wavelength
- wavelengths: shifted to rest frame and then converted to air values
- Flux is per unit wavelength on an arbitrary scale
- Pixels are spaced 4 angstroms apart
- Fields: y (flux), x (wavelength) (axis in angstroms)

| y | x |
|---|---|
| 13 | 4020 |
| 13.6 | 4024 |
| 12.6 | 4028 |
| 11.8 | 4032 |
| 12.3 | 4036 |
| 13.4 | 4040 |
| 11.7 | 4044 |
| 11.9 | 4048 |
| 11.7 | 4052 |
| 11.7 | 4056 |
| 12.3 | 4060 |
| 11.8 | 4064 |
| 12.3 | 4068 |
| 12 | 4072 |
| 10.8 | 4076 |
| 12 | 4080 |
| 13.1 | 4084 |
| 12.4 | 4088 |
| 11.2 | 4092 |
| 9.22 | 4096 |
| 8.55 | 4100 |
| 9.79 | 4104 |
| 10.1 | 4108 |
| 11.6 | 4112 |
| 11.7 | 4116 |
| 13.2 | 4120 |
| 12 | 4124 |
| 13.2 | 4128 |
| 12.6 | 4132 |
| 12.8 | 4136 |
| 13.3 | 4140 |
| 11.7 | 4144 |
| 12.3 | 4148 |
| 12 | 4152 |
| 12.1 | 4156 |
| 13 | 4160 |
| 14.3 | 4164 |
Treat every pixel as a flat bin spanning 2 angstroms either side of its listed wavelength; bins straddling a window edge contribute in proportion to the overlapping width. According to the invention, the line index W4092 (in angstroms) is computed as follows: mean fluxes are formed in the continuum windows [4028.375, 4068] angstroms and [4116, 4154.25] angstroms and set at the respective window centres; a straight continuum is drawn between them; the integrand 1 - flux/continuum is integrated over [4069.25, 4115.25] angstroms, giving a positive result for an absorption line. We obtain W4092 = 4.82 angstroms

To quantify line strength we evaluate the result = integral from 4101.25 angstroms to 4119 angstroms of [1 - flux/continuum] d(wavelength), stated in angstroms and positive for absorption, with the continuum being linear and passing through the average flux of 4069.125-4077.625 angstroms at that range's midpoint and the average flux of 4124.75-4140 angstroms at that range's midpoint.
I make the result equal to 2.2 angstroms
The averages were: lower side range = 11.5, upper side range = 12.9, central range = 10.8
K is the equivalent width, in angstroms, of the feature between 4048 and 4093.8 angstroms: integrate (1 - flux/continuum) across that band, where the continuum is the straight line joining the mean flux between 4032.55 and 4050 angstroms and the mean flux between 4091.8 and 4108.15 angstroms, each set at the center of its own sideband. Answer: -4.4 angstroms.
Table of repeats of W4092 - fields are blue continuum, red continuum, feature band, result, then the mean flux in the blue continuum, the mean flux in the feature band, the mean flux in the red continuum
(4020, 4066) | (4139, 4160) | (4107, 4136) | 0.3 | 12.3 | 12.2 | 12.3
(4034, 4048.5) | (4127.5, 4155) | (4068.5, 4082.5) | 0.8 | 12.4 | 11.7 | 12.5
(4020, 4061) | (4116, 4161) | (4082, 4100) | 1.8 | 12.3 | 11.2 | 12.5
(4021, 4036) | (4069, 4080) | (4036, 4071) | -0.1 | 12.6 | 12.1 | 11.6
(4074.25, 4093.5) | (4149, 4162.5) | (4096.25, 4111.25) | 3.0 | 11.9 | 9.63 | 12.4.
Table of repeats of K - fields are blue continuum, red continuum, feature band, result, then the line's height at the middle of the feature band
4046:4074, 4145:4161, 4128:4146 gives -0.7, 12.2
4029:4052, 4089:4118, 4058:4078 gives -0.8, 11.4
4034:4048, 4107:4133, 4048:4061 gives 0.5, 12.3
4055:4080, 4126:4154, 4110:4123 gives 0.2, 12.3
